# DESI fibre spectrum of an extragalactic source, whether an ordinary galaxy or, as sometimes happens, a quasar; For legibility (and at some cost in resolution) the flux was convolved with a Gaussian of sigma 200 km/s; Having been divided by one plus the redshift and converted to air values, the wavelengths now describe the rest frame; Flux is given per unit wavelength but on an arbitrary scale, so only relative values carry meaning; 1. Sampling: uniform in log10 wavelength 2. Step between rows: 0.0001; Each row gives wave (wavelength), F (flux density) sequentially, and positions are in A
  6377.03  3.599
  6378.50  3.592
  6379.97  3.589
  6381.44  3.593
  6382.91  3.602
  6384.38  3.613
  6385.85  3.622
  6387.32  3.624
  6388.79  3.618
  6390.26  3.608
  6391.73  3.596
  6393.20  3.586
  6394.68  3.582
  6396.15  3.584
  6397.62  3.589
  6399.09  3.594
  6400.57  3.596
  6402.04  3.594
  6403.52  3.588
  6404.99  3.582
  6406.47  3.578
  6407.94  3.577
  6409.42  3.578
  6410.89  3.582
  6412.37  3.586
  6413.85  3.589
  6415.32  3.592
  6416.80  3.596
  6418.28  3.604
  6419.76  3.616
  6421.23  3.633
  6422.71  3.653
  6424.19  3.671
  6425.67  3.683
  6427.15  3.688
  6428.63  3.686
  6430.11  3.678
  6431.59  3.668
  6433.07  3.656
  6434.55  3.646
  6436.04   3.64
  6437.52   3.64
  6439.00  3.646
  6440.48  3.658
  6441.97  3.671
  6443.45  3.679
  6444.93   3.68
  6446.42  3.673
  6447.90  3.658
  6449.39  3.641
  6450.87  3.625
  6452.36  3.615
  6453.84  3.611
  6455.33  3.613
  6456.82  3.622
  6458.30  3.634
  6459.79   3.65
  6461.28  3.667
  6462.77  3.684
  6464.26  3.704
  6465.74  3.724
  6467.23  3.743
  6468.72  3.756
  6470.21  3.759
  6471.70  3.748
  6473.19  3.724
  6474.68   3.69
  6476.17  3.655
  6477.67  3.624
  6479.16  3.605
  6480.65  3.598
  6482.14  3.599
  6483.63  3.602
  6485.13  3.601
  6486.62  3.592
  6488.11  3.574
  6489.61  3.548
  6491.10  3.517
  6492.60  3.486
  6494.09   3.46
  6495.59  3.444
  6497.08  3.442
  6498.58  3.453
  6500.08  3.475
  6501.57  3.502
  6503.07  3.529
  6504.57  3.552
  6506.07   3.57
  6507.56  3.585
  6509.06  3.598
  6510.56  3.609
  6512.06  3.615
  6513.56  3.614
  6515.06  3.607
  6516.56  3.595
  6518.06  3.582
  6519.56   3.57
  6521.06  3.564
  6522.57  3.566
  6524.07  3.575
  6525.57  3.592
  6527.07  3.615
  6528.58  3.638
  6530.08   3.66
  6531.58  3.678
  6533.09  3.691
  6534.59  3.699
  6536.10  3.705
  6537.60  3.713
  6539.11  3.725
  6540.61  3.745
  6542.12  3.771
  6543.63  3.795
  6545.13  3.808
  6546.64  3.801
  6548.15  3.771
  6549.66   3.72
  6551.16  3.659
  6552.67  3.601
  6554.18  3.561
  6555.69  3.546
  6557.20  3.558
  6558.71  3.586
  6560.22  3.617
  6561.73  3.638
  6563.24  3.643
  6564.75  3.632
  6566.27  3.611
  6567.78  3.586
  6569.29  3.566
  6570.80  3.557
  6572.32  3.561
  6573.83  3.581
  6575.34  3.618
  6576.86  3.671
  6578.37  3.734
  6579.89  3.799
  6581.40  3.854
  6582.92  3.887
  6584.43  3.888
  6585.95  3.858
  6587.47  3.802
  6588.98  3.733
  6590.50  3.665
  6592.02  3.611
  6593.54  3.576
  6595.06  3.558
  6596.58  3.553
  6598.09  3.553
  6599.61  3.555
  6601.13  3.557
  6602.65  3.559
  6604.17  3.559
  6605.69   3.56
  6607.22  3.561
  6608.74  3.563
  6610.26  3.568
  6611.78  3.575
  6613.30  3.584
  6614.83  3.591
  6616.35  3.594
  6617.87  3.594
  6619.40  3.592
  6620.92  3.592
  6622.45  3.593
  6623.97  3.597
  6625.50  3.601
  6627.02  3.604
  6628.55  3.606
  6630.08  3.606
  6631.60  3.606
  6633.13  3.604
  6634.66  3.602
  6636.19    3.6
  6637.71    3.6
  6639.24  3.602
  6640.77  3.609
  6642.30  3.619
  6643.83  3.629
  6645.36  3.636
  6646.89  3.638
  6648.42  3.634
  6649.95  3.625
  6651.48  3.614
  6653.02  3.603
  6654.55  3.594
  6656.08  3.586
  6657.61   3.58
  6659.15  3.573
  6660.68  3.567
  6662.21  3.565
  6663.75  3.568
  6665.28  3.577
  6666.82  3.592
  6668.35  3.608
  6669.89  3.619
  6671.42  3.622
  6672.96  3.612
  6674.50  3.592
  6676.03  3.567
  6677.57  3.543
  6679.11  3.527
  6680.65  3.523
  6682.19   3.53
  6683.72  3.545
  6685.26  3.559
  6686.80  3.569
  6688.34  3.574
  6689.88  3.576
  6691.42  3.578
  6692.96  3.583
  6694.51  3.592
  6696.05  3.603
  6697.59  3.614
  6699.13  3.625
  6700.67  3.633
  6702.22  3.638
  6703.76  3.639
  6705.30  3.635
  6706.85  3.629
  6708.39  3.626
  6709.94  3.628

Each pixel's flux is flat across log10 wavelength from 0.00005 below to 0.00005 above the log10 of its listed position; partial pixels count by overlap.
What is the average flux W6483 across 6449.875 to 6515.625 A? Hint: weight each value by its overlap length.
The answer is 3.61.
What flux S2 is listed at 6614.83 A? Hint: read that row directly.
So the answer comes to 3.591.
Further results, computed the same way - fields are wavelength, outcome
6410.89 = 3.582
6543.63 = 3.795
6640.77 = 3.609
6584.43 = 3.888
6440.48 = 3.658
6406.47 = 3.578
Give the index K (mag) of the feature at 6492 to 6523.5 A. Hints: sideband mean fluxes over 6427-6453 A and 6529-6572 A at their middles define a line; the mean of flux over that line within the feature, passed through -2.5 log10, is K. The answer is 0.04 mag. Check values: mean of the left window 3.66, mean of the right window 3.66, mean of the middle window 3.54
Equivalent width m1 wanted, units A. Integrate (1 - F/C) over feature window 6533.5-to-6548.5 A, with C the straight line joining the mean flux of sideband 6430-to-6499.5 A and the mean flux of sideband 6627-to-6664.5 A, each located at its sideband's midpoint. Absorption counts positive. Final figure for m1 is -0.6 A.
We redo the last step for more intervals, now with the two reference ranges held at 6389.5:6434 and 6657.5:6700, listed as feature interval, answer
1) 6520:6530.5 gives 0.0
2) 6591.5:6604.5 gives 0.1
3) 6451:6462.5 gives -0.1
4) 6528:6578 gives -0.9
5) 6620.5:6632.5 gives -0.1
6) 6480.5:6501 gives 0.4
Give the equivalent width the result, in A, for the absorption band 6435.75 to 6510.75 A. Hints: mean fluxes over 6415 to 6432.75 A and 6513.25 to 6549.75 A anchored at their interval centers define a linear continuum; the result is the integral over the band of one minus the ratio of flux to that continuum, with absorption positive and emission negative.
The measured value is 0.9 A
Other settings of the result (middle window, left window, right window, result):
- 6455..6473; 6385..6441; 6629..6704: -0.40 A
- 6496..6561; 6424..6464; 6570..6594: 1.18 A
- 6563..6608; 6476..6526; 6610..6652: -0.74 A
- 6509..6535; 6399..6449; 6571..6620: 0.16 A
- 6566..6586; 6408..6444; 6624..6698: -0.48 A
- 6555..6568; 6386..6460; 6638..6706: 0.02 A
